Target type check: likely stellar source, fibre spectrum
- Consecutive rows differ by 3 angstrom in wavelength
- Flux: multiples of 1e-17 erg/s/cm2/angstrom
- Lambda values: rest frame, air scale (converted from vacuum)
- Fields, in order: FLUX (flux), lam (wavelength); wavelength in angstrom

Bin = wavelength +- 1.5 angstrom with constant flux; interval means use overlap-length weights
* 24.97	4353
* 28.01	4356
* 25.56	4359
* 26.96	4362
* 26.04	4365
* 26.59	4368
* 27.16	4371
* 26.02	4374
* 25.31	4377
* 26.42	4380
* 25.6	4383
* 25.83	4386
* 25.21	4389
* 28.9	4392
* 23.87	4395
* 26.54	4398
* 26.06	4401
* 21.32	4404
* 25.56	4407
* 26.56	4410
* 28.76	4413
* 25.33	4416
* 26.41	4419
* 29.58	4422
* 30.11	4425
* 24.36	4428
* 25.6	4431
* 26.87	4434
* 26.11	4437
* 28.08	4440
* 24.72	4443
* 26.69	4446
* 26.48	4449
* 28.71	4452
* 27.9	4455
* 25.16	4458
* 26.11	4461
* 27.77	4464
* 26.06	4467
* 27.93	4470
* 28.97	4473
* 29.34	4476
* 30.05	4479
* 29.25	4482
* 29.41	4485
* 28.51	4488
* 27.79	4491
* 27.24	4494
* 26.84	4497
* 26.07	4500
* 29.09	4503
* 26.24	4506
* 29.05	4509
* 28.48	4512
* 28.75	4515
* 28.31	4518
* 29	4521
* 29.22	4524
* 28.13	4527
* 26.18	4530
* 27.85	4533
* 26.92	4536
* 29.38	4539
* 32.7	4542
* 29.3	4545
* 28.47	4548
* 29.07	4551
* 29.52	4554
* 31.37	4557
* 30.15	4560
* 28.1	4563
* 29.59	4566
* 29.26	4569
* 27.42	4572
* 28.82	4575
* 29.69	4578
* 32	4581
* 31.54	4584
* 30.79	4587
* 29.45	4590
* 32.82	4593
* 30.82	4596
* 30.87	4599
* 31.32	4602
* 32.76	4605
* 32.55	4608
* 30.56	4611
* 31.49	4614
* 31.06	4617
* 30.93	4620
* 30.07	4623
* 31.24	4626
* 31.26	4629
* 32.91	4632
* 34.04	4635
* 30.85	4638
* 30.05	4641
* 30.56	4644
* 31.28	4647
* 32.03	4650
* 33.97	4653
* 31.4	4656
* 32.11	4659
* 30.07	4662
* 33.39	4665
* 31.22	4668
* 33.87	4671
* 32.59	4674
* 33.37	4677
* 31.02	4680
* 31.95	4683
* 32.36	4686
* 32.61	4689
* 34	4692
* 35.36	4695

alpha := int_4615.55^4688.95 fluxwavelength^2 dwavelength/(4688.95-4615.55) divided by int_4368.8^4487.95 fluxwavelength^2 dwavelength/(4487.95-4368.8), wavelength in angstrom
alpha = 1.31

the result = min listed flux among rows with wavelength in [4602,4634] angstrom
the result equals 30.07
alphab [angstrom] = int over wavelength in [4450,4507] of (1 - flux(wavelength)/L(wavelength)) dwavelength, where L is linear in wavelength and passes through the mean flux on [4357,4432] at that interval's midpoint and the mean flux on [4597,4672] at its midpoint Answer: 0.6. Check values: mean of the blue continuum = 26.2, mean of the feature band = 27.8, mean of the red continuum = 31.7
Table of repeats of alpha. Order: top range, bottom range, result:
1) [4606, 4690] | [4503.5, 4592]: 1.14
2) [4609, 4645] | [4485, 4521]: 1.18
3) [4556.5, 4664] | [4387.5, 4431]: 1.29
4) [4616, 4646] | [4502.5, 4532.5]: 1.17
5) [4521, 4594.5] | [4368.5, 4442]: 1.20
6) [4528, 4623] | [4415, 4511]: 1.15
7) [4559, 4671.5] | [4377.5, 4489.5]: 1.25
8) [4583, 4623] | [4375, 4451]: 1.29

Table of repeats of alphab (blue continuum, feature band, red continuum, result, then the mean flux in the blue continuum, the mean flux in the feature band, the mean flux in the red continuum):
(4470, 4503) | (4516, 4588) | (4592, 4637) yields 1.8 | 28.4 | 29.3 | 31.6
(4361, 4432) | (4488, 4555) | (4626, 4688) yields 1.6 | 26.3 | 28.3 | 32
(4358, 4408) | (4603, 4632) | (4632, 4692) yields -0.3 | 25.8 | 31.4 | 32.1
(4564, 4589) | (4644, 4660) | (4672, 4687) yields -0.2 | 29.8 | 32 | 32.3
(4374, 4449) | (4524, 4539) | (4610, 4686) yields 0.7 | 26.2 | 27.7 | 31.8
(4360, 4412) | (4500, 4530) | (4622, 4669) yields 0.6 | 25.9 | 28.2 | 31.7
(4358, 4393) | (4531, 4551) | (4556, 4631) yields 0.4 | 26.3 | 29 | 30.6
